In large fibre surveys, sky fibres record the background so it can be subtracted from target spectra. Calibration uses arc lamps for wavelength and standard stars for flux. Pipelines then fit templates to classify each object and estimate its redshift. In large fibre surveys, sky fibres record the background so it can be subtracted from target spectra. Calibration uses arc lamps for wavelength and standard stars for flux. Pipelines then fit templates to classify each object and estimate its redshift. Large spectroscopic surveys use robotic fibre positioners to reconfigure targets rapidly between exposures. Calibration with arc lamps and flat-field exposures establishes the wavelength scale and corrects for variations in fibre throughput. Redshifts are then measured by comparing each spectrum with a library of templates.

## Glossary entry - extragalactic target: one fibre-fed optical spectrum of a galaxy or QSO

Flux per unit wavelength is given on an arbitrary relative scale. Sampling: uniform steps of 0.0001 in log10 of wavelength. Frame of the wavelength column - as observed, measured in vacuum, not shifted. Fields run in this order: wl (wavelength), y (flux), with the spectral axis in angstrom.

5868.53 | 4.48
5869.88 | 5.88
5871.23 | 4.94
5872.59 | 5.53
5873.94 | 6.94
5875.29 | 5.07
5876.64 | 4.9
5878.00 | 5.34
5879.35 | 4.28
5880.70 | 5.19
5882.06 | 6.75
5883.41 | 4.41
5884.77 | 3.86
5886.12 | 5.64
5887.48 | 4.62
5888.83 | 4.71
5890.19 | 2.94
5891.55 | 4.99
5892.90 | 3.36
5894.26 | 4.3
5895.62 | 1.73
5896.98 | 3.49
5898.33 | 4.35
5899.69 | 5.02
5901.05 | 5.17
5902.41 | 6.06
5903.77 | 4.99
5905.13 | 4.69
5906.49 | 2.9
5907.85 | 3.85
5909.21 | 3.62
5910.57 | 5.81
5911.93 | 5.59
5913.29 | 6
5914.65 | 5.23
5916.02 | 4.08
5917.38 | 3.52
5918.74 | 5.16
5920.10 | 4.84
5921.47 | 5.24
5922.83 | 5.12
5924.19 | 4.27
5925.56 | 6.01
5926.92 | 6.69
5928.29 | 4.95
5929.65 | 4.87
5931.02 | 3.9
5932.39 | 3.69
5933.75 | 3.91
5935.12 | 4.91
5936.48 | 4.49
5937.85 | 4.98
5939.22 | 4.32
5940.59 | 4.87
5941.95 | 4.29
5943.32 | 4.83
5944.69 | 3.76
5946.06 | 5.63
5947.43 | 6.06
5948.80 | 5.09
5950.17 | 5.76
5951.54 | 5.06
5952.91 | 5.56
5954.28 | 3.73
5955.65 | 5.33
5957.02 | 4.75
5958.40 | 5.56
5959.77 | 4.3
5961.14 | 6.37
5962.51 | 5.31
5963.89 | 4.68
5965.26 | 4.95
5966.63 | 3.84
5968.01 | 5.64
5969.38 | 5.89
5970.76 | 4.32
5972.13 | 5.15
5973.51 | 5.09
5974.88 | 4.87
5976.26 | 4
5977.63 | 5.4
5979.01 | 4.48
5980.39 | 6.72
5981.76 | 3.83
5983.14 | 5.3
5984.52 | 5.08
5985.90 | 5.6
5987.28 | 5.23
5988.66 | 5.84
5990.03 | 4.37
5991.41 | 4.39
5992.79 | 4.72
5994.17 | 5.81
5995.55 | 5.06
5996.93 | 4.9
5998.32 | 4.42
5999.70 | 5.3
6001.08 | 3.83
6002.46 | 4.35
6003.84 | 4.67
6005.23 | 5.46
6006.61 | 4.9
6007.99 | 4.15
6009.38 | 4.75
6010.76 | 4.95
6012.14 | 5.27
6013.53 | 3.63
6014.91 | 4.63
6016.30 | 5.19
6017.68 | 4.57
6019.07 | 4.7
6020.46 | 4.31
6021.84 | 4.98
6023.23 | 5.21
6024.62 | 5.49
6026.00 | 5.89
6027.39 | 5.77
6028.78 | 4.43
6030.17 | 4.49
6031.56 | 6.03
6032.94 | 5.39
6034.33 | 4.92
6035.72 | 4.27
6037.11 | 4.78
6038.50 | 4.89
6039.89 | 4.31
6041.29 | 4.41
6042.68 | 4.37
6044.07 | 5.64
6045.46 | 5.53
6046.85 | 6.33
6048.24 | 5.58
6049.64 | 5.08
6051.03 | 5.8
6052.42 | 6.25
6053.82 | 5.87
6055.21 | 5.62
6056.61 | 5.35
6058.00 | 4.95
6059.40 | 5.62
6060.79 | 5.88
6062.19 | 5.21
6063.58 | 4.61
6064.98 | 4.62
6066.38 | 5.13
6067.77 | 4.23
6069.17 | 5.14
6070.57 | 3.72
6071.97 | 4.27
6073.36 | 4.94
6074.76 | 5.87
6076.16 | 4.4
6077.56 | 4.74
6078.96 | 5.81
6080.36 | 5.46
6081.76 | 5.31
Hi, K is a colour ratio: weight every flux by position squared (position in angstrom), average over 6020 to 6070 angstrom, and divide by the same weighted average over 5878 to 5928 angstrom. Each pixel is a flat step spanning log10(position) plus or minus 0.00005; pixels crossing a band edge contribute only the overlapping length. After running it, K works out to 1.16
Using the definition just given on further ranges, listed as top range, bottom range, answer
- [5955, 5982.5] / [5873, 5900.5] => 1.12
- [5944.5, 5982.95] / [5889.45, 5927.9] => 1.12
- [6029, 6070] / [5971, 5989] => 1.04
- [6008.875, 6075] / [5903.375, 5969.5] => 1.08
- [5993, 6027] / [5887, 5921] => 1.13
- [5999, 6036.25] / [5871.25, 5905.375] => 1.08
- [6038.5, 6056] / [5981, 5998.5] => 1.10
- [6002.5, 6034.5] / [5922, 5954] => 1.03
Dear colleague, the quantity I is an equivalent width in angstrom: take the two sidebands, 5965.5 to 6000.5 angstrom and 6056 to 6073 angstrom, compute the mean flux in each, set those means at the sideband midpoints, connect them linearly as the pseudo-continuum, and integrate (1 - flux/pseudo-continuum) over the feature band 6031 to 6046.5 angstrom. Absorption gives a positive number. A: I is -0.2 angstrom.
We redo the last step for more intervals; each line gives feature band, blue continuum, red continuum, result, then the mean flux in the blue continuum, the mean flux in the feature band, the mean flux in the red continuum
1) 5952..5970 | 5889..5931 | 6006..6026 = -1.37 angstrom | 4.62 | 5.07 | 4.81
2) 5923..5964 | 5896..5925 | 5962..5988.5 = -0.61 angstrom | 4.69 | 4.94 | 5.03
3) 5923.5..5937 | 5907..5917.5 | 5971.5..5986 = 0.13 angstrom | 4.75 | 4.77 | 5.02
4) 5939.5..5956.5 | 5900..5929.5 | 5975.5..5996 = 0.06 angstrom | 4.94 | 4.98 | 5.06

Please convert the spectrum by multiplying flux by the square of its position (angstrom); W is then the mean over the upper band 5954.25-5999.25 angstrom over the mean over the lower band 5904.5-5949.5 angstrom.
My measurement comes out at 1.07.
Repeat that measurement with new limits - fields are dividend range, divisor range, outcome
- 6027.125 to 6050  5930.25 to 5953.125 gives 1.10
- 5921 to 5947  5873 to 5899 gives 1.06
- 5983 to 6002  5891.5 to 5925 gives 1.13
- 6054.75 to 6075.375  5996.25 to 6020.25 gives 1.09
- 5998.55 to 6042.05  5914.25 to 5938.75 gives 1.05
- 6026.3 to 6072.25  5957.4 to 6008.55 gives 1.05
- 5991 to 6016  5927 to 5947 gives 1.05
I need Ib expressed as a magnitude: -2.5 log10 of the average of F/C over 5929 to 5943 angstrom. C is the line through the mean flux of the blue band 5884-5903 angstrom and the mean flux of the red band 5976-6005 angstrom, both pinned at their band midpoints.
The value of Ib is 0.04 mag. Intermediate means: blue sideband 4.29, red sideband 4.94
